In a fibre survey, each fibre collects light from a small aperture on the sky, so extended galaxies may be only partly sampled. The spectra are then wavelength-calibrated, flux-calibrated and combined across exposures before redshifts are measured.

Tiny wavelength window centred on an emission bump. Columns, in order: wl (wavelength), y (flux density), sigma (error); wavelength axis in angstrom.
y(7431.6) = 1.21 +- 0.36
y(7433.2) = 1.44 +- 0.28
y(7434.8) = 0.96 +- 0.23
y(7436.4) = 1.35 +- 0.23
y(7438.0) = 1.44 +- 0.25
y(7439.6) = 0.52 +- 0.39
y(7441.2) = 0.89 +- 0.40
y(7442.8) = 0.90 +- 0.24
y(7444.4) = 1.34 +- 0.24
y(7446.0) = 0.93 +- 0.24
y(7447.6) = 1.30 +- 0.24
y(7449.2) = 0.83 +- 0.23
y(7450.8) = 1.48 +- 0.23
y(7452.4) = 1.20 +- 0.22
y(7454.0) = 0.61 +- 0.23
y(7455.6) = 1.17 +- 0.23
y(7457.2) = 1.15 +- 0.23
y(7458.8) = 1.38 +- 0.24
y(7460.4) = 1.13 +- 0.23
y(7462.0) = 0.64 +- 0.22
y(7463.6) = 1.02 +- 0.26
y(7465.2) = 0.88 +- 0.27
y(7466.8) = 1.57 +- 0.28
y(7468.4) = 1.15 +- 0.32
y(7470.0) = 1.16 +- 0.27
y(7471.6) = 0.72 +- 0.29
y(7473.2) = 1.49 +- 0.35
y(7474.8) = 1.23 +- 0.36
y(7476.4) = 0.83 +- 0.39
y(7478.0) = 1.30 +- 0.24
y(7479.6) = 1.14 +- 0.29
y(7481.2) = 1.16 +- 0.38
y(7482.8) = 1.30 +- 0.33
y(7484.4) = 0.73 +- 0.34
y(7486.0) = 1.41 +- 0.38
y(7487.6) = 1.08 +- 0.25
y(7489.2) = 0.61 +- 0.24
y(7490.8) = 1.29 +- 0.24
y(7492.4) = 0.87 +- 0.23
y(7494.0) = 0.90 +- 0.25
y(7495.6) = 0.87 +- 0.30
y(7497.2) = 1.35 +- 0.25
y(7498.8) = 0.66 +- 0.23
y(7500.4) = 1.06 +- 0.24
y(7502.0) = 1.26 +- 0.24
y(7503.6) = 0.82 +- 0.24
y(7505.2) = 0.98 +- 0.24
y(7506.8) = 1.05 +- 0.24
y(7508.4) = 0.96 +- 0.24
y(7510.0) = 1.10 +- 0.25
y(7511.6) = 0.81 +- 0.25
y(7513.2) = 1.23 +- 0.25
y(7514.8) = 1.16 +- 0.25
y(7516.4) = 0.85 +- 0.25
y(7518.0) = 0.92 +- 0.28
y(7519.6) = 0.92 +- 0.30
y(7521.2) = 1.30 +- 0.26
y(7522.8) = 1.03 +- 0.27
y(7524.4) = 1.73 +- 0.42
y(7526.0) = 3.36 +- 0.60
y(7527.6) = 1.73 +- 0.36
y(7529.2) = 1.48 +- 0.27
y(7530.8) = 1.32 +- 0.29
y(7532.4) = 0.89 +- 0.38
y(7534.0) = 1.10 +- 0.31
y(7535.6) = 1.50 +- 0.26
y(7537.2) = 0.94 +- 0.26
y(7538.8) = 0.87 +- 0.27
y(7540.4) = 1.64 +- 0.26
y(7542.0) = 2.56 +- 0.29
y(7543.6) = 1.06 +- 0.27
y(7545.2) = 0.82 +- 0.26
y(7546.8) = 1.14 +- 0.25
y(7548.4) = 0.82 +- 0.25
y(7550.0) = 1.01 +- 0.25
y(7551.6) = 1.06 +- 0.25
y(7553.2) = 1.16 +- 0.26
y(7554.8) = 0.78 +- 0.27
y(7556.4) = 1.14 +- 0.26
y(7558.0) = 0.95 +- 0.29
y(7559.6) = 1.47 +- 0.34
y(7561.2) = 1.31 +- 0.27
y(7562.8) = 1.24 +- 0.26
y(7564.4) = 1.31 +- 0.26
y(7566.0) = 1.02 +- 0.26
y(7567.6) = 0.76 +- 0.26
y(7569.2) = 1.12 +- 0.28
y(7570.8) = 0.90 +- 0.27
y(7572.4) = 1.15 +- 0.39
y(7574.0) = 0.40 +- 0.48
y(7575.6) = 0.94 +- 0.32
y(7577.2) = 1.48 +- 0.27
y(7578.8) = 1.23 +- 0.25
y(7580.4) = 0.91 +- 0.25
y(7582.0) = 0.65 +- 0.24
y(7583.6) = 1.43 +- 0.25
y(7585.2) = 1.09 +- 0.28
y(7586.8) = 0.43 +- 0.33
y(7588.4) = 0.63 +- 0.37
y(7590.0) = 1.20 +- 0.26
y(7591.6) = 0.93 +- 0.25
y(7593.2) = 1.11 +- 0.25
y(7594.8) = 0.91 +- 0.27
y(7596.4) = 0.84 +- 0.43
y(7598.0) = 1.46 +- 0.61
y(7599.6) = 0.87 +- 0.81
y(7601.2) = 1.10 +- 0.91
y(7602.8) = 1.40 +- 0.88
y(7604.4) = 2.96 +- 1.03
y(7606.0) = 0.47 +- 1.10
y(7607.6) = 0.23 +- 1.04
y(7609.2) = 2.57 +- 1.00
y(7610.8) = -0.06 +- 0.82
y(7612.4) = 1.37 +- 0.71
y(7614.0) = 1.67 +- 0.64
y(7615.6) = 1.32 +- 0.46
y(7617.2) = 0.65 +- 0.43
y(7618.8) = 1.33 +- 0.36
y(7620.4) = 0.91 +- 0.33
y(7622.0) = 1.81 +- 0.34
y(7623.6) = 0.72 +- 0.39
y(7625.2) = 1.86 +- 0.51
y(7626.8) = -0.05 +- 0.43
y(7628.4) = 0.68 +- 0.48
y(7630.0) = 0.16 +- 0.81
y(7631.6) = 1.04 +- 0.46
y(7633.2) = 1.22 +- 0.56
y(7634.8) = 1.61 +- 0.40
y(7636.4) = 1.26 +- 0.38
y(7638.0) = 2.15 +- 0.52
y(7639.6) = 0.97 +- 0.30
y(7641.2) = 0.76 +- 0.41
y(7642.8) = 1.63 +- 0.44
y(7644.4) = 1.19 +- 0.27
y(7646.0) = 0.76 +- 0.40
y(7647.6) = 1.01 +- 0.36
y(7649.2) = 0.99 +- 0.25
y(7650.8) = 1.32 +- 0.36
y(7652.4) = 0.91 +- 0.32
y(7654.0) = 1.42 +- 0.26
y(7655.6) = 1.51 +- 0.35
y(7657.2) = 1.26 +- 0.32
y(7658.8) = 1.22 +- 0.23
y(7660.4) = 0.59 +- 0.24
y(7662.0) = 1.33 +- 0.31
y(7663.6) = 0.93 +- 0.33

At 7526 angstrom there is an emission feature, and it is [S II]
